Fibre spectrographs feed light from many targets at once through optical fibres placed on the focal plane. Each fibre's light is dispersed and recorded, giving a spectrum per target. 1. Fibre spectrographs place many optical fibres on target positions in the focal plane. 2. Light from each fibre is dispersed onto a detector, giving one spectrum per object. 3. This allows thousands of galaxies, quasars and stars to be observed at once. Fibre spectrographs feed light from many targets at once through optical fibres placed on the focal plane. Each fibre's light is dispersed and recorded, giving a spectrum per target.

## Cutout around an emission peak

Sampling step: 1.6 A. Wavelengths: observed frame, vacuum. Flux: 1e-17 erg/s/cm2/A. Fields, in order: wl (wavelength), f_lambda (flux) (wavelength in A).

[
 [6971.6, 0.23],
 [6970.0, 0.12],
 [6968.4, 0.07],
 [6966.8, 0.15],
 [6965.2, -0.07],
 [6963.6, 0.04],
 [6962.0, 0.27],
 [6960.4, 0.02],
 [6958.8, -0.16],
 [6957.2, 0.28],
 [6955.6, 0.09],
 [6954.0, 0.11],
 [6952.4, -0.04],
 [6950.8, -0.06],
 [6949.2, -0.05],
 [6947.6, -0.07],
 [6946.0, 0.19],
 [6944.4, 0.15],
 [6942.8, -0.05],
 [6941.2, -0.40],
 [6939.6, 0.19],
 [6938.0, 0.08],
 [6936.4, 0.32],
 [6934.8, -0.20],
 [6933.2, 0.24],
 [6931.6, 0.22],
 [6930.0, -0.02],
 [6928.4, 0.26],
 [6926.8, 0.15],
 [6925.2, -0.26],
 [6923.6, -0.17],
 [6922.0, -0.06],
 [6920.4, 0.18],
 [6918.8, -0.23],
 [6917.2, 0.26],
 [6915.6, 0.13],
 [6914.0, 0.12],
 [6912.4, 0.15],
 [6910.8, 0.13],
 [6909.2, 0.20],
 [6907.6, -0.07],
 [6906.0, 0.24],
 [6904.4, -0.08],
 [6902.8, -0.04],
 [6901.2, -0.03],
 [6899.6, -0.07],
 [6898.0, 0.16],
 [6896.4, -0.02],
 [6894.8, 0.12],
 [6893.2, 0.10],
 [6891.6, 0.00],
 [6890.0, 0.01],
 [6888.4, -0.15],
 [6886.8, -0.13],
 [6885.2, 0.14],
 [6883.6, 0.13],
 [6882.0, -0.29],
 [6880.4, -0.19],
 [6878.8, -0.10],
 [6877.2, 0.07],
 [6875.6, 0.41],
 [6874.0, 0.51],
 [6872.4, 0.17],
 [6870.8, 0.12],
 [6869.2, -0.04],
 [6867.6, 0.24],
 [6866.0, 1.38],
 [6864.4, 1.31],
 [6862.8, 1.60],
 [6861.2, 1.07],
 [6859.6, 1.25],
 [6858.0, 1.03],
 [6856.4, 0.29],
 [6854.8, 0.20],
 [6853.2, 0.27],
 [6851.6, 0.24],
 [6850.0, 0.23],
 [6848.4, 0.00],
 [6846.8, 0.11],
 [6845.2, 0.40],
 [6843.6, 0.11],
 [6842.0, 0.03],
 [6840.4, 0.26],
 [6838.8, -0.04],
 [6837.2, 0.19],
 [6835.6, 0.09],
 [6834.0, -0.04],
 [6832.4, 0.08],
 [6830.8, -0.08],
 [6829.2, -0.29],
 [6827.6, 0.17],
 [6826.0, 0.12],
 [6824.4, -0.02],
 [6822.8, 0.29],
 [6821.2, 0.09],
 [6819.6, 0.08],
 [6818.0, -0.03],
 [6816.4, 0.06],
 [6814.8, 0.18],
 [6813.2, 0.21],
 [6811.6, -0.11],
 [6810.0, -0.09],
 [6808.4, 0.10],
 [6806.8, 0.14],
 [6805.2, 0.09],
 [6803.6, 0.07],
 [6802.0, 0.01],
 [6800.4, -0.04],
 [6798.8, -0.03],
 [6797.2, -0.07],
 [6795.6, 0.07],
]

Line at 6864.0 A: [O II]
